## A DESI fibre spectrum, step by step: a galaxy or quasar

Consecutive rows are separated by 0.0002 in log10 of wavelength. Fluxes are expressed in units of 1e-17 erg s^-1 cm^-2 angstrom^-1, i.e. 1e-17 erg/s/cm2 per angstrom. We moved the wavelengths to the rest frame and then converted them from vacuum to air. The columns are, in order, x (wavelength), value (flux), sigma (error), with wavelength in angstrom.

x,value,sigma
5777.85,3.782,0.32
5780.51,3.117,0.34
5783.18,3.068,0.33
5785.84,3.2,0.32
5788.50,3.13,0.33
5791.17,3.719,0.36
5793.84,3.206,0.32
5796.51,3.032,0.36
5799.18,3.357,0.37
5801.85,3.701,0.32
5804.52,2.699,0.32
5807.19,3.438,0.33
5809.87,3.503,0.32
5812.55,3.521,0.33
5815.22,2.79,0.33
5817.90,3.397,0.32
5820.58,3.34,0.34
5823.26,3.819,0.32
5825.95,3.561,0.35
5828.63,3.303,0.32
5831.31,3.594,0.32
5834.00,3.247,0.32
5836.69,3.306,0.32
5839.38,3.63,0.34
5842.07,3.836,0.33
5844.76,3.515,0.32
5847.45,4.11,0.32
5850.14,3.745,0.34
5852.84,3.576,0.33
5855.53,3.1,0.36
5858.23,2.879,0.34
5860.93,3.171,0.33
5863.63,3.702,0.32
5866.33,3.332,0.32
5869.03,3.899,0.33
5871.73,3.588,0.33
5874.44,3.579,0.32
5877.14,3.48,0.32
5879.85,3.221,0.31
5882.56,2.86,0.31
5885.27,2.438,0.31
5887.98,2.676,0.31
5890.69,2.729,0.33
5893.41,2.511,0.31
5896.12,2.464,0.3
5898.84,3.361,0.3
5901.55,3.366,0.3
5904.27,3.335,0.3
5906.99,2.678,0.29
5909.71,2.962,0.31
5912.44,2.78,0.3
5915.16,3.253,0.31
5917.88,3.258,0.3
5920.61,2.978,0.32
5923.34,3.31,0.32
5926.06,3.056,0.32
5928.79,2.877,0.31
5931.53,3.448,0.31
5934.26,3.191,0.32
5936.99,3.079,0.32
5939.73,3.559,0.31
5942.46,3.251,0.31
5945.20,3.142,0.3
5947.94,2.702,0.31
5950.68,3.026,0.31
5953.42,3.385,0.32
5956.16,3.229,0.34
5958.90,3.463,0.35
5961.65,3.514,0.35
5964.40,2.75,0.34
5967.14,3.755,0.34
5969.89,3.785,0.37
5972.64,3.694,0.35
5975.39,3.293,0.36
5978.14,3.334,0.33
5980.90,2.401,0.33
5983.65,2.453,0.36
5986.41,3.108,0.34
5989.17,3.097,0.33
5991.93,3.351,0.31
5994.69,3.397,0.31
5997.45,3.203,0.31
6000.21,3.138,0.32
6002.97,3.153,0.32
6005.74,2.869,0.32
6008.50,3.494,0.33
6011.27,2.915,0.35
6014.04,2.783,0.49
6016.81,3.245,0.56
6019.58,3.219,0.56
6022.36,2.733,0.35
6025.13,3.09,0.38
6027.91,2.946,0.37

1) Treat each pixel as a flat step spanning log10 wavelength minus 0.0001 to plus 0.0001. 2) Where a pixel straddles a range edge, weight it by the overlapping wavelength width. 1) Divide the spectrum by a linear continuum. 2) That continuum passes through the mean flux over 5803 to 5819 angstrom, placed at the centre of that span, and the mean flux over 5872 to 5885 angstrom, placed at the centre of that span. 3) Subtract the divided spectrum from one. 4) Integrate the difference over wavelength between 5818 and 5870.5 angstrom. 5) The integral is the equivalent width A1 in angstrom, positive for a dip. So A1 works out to -4.43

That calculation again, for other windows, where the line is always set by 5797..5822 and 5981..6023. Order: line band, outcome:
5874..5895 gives 1.99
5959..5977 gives -2.08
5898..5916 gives 0.49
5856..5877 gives -1.36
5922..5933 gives -0.07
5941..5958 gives -0.04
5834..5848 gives -1.52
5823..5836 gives -0.77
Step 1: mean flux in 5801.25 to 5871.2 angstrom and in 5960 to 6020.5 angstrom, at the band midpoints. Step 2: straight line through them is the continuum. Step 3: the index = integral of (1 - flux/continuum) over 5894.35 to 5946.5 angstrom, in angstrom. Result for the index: 2.9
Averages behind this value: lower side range 3.45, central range 3.12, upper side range 3.18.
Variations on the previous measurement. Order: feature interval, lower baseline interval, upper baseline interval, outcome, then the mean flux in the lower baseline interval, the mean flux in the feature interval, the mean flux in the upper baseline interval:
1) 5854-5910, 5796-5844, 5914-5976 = 3.7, 3.4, 3.12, 3.26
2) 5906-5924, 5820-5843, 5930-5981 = 1.8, 3.51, 3.03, 3.28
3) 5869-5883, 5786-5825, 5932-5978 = -0.5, 3.33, 3.43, 3.31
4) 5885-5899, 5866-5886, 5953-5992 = 2.7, 3.32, 2.66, 3.23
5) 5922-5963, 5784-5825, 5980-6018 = -1.1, 3.32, 3.22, 3.05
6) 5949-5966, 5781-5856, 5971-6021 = -0.2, 3.41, 3.23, 3.12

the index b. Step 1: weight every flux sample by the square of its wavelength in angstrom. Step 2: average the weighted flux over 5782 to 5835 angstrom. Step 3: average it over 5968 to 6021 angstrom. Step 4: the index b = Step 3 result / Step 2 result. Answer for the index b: 1.0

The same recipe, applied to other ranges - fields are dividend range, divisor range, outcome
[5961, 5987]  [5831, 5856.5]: 0.94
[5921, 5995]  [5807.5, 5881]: 0.96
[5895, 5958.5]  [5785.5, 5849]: 0.95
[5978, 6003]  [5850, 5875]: 0.92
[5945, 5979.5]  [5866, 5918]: 1.10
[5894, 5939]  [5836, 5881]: 0.90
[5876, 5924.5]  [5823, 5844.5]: 0.87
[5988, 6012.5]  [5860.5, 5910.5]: 1.06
